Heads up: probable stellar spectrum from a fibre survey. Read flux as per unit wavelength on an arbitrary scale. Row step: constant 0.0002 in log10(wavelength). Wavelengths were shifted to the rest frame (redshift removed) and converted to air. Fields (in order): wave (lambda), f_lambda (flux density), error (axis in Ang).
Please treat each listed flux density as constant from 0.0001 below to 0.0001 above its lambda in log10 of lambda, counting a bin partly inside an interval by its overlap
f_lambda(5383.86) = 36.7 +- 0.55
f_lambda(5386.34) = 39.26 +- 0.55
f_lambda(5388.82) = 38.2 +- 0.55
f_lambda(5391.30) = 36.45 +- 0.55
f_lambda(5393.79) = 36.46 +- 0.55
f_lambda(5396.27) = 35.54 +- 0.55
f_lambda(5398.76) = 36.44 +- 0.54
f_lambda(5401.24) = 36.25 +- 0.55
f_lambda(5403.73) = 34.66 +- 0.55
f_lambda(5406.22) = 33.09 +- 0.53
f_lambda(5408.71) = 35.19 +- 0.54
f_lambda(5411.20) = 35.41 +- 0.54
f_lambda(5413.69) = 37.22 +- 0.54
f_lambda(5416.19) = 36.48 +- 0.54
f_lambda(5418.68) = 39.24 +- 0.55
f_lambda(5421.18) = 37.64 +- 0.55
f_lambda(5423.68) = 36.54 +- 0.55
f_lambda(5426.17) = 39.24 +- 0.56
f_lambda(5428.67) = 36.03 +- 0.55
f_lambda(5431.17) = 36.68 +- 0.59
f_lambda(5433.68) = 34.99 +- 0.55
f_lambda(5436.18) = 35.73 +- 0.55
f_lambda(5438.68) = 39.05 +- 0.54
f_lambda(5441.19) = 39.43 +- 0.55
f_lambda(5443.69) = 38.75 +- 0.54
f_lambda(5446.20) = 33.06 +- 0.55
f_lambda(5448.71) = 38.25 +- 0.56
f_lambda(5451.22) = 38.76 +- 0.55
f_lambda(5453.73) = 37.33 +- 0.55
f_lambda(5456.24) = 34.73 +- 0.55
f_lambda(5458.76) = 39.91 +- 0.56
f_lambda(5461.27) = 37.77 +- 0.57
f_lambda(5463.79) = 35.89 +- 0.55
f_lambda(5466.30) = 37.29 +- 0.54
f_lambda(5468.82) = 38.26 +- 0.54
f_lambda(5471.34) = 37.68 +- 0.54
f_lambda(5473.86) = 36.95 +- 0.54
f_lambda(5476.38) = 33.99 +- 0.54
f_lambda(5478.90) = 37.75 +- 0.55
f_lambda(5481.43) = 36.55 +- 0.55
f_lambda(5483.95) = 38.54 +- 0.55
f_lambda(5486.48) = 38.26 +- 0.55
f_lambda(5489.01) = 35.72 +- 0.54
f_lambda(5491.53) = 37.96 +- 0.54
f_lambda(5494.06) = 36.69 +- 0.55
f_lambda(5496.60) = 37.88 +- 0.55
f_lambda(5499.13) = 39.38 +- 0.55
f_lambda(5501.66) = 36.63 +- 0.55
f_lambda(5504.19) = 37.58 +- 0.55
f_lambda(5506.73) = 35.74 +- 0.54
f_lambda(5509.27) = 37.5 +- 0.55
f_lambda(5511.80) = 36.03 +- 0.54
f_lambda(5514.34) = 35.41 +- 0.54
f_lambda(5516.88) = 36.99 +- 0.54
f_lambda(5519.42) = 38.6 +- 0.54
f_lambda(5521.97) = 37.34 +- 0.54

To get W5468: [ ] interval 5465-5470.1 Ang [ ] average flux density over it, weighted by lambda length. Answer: 37.8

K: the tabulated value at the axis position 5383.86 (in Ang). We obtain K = 36.7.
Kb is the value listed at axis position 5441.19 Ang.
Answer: 39.43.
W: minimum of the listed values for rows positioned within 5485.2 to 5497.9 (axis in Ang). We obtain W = 35.72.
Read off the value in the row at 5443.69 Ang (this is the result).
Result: 38.75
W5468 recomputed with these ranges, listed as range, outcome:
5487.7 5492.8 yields 36.9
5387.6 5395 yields 37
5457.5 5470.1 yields 37.8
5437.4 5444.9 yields 39.1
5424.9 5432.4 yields 37.4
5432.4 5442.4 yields 37.3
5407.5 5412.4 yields 35.3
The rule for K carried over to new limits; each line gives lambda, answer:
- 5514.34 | 35.41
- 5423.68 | 36.54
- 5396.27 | 35.54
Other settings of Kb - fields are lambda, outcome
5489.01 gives 35.72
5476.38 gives 33.99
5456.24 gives 34.73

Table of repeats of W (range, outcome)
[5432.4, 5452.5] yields 33.06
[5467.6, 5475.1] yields 36.95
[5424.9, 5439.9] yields 34.99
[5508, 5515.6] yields 35.41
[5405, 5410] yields 33.09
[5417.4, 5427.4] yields 36.54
